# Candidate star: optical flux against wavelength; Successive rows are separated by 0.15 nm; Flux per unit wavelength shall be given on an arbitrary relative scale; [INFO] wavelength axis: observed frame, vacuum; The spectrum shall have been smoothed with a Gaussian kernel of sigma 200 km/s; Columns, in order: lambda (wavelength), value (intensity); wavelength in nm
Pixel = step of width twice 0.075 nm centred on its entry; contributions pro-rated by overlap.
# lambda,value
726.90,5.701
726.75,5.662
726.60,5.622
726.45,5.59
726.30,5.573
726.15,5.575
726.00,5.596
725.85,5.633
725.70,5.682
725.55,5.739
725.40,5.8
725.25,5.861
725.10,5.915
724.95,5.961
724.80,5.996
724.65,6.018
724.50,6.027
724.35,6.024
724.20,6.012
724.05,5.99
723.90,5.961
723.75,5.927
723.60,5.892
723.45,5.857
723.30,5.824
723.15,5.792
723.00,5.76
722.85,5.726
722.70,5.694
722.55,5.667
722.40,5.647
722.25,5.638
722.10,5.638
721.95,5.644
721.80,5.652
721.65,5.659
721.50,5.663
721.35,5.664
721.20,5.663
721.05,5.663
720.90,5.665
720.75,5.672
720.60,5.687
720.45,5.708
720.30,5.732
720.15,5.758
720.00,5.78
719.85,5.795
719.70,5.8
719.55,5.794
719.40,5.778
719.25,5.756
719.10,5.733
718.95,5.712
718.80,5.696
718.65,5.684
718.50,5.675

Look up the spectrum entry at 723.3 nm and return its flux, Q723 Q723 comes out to 5.824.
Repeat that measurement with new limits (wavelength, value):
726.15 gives 5.575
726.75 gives 5.662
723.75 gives 5.927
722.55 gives 5.667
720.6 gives 5.687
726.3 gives 5.573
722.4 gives 5.647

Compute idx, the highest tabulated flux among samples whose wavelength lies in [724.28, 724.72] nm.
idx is 6.027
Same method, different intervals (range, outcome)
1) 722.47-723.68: 5.892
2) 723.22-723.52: 5.857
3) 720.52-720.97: 5.687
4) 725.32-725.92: 5.8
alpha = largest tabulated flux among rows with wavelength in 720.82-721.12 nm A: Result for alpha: 5.665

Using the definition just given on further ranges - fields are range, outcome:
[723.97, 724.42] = 6.024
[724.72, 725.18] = 5.996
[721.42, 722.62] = 5.667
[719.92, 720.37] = 5.78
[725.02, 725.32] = 5.915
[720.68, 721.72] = 5.672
